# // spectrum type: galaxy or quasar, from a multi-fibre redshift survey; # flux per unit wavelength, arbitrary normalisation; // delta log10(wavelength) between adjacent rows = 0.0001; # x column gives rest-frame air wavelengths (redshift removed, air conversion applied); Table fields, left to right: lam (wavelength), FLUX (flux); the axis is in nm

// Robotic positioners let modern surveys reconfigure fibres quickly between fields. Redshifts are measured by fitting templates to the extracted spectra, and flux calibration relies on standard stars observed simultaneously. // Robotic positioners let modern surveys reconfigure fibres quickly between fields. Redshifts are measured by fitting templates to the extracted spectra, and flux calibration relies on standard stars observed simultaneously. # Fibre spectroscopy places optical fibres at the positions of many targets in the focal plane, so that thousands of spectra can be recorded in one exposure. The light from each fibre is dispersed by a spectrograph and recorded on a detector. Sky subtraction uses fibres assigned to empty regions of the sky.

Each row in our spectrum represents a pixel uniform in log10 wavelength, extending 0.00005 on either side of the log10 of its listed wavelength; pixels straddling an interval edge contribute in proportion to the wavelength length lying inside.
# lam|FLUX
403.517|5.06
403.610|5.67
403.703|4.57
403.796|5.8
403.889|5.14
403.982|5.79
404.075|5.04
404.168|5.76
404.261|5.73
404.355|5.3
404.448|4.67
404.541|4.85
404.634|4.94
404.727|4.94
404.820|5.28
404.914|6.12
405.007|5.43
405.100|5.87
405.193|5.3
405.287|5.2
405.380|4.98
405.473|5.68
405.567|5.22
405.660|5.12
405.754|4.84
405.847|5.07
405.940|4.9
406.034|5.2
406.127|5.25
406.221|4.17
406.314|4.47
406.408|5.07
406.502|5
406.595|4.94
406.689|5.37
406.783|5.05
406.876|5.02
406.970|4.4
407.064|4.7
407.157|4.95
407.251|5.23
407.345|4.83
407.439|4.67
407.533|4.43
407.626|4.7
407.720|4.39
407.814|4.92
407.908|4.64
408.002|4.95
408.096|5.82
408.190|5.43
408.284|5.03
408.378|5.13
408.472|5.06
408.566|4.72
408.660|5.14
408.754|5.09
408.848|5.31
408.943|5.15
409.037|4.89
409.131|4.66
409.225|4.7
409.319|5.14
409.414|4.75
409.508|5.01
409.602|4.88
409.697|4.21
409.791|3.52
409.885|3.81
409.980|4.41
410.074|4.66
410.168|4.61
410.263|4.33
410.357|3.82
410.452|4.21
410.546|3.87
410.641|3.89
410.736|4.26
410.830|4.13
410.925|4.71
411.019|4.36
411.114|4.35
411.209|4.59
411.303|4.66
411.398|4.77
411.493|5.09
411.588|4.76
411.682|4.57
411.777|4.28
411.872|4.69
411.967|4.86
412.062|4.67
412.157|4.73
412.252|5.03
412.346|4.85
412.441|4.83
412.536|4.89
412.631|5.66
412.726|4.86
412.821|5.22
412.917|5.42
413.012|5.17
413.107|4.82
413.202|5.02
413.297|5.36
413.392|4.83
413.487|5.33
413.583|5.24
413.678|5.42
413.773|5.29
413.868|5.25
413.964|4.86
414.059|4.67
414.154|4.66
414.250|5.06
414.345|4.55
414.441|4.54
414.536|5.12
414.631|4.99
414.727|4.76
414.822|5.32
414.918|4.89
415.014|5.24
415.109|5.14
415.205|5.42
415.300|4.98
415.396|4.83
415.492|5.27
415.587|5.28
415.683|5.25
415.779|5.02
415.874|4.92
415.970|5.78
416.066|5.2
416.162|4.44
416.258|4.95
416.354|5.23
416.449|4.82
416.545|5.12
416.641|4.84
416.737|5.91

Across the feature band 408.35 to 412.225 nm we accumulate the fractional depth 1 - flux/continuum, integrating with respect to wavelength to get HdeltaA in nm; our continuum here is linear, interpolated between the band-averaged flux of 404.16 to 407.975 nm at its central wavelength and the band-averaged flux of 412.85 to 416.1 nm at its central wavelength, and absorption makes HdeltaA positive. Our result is 0.35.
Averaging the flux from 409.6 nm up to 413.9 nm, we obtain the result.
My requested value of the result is 4.7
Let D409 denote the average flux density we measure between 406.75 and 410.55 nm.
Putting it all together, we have 4.75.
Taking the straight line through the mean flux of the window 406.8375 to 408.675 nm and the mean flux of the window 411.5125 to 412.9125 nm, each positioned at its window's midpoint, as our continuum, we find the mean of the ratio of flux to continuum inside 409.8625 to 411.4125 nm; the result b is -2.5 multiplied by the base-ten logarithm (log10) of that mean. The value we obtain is 0.133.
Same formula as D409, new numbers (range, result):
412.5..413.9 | 5.19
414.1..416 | 5.04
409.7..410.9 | 4.14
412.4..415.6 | 5.06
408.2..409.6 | 4.99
